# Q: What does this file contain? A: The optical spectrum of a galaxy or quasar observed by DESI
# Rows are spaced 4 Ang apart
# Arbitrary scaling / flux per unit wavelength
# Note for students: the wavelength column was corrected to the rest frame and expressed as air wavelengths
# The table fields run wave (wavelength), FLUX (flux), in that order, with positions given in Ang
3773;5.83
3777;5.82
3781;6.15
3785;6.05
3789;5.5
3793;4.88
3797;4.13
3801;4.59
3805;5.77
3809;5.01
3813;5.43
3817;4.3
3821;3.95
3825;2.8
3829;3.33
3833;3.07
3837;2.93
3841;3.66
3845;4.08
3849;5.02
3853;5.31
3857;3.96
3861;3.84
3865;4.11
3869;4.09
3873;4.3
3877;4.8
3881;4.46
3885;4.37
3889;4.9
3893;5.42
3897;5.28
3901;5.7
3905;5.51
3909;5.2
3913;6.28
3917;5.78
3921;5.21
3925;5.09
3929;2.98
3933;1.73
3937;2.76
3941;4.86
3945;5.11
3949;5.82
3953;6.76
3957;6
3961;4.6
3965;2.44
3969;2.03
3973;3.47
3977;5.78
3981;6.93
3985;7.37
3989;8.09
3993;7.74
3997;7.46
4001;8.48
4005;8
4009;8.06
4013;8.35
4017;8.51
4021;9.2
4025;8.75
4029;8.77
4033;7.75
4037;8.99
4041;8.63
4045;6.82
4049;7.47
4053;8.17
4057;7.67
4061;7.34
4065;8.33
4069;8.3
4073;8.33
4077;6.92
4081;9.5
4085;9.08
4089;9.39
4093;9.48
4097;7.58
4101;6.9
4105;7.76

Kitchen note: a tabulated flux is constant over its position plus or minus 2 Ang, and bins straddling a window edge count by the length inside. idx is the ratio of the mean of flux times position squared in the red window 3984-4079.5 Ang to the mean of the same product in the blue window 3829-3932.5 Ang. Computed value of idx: 1.9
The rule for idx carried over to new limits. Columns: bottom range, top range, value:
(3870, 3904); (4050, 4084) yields 1.81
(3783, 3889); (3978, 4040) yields 2.03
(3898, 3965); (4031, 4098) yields 1.80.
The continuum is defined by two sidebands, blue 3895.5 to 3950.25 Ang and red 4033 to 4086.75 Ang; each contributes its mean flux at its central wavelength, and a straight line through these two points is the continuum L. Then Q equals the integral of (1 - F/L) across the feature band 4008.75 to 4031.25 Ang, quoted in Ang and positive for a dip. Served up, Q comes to -4.74 Ang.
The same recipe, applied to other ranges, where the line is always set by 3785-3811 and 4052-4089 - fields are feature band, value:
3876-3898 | 4.5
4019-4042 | -2.7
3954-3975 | 9.4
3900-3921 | 2.4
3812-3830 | 4.7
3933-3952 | 6.5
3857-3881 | 6.8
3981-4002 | -1.1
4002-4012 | -0.8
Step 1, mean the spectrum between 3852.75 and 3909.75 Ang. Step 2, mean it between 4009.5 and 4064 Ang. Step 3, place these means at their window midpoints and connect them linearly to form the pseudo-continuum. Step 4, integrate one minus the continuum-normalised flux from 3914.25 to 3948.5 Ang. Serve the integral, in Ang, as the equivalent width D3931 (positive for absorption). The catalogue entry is 8.9 Ang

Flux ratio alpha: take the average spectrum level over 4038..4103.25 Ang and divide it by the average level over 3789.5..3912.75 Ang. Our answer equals 1.80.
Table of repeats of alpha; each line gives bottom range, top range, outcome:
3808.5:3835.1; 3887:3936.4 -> 1.24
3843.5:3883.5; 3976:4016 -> 1.75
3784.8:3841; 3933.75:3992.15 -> 1.18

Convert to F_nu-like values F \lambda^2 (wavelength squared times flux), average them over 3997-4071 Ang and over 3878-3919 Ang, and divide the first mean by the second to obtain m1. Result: 1.66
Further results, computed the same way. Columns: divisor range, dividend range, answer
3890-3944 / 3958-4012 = 1.36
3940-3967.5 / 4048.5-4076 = 1.66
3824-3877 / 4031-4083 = 2.26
